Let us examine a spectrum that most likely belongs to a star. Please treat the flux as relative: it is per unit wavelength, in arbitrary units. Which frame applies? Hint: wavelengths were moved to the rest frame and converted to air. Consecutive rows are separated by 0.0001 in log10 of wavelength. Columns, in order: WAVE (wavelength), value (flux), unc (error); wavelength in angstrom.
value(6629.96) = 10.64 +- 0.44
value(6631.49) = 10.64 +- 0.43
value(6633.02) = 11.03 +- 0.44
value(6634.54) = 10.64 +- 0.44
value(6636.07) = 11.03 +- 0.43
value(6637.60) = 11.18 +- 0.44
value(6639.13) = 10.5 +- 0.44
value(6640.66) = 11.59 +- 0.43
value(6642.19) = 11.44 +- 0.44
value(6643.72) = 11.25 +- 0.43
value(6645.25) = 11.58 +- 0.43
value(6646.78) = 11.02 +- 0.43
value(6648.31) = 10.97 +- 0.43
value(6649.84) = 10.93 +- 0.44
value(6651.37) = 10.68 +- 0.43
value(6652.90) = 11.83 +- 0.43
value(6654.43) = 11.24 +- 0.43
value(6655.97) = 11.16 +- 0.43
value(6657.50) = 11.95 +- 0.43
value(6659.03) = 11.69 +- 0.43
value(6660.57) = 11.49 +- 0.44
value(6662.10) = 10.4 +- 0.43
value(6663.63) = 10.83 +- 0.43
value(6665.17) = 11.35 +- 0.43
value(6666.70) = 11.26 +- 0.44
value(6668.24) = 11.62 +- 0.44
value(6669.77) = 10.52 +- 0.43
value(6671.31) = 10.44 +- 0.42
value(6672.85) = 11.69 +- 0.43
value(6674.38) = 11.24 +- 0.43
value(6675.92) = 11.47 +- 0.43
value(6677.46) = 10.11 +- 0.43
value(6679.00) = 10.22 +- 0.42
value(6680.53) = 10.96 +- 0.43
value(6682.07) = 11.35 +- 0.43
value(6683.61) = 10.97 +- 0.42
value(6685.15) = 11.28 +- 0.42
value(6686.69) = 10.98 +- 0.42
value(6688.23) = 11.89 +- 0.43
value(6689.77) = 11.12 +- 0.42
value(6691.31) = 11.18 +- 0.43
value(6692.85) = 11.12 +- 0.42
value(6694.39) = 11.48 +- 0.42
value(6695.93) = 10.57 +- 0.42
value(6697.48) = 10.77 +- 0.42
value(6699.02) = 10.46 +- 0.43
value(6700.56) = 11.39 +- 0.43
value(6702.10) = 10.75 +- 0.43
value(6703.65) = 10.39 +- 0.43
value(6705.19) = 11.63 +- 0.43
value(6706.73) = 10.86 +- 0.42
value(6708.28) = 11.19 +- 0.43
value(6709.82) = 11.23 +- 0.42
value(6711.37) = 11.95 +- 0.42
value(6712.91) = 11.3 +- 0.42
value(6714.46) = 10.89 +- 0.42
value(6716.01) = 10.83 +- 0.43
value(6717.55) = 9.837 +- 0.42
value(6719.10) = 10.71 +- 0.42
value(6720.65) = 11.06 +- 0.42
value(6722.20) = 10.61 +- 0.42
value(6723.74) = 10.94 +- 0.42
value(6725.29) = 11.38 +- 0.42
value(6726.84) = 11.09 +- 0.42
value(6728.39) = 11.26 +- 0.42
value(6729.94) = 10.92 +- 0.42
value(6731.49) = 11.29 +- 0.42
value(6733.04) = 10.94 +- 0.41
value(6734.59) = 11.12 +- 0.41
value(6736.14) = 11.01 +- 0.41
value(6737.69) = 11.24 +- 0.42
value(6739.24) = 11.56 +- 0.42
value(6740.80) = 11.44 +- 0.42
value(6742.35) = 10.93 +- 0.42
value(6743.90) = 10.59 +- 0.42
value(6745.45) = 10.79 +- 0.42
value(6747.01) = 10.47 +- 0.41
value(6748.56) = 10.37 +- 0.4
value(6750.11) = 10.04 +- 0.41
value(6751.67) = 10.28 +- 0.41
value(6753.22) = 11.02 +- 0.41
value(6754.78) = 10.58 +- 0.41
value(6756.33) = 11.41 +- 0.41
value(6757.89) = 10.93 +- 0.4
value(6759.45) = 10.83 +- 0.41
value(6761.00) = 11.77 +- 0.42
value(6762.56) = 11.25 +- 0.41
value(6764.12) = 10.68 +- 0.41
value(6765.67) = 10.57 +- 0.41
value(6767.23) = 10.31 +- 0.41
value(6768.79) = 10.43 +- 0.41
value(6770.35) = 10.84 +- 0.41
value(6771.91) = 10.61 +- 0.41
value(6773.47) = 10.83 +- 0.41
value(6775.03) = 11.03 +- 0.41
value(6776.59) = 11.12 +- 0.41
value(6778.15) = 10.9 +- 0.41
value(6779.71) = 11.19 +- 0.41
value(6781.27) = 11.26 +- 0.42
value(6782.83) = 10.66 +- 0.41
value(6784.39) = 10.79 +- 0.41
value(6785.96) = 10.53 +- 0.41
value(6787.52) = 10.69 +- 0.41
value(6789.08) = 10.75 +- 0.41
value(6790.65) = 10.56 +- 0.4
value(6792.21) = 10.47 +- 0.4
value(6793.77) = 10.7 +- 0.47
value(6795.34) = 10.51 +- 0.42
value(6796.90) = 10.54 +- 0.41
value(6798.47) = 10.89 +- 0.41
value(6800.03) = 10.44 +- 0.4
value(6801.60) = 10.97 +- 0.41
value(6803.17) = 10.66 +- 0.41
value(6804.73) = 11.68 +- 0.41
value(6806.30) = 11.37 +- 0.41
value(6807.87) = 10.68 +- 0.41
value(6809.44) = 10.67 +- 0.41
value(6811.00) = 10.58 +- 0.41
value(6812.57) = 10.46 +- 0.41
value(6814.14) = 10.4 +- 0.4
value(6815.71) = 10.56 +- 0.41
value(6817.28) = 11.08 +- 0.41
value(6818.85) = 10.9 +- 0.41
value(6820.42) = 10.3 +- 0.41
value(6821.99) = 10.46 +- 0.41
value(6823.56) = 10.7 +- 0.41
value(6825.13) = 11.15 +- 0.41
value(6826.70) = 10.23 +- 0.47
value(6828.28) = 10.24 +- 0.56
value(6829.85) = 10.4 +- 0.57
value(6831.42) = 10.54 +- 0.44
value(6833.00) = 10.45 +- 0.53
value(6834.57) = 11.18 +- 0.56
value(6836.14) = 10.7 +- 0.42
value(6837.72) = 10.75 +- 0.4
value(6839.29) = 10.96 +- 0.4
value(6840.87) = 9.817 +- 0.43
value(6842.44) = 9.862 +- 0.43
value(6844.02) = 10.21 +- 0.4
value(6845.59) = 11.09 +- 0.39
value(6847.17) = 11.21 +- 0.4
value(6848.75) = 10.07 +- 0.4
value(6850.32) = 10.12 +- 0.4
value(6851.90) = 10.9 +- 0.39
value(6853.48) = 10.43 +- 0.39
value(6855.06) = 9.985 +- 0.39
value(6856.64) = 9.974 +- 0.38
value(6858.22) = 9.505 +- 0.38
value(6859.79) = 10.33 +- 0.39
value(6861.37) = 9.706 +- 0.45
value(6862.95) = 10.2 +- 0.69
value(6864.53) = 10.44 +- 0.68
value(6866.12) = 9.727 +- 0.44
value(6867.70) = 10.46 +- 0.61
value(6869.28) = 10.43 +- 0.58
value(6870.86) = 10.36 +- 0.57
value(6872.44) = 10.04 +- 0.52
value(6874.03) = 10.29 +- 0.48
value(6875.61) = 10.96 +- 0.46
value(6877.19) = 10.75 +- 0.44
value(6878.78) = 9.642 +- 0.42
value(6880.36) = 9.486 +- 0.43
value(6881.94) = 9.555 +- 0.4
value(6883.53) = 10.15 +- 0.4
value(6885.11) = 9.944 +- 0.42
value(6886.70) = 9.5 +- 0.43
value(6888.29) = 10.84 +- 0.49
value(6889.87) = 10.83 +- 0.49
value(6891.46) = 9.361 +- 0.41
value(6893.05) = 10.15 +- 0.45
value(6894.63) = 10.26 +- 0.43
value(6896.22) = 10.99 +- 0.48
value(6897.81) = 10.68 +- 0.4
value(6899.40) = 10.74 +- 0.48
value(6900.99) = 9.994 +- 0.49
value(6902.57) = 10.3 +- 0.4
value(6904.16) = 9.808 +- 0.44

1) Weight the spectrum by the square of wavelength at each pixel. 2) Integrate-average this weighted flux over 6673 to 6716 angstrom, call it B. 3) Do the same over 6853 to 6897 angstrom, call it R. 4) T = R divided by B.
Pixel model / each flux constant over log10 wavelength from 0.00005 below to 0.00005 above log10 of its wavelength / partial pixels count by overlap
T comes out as 0.97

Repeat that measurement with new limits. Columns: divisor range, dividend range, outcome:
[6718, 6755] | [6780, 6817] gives 1.00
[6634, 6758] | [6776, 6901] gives 0.99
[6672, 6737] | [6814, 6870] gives 0.98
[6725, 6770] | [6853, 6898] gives 0.97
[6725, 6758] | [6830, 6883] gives 0.98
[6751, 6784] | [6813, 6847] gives 0.99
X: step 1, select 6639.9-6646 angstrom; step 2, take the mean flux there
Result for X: 11.5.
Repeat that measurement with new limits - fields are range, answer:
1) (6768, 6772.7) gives 10.6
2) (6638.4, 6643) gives 11.2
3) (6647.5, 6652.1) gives 10.9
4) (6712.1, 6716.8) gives 11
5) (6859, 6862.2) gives 10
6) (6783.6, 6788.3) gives 10.7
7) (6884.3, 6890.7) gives 10.3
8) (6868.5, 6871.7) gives 10.4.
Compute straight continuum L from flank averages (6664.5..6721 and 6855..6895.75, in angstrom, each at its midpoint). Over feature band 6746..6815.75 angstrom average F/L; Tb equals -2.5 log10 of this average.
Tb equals -0.018 mag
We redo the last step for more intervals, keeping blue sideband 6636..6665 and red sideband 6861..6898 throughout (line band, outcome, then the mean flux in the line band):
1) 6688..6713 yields -0.01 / 11.1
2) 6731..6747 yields -0.02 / 11.1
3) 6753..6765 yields -0.03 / 11.1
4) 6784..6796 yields 0.00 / 10.6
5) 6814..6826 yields -0.03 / 10.7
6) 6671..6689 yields 0.00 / 11.1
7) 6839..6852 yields -0.01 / 10.4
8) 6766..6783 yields -0.02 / 10.8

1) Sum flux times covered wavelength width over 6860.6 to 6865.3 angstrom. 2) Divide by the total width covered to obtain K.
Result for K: 10.1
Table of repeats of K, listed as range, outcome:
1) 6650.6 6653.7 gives 11.3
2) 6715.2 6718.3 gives 10.4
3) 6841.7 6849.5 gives 10.5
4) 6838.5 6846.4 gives 10.4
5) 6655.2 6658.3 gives 11.6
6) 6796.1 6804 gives 10.7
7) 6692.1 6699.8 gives 10.9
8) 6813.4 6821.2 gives 10.6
